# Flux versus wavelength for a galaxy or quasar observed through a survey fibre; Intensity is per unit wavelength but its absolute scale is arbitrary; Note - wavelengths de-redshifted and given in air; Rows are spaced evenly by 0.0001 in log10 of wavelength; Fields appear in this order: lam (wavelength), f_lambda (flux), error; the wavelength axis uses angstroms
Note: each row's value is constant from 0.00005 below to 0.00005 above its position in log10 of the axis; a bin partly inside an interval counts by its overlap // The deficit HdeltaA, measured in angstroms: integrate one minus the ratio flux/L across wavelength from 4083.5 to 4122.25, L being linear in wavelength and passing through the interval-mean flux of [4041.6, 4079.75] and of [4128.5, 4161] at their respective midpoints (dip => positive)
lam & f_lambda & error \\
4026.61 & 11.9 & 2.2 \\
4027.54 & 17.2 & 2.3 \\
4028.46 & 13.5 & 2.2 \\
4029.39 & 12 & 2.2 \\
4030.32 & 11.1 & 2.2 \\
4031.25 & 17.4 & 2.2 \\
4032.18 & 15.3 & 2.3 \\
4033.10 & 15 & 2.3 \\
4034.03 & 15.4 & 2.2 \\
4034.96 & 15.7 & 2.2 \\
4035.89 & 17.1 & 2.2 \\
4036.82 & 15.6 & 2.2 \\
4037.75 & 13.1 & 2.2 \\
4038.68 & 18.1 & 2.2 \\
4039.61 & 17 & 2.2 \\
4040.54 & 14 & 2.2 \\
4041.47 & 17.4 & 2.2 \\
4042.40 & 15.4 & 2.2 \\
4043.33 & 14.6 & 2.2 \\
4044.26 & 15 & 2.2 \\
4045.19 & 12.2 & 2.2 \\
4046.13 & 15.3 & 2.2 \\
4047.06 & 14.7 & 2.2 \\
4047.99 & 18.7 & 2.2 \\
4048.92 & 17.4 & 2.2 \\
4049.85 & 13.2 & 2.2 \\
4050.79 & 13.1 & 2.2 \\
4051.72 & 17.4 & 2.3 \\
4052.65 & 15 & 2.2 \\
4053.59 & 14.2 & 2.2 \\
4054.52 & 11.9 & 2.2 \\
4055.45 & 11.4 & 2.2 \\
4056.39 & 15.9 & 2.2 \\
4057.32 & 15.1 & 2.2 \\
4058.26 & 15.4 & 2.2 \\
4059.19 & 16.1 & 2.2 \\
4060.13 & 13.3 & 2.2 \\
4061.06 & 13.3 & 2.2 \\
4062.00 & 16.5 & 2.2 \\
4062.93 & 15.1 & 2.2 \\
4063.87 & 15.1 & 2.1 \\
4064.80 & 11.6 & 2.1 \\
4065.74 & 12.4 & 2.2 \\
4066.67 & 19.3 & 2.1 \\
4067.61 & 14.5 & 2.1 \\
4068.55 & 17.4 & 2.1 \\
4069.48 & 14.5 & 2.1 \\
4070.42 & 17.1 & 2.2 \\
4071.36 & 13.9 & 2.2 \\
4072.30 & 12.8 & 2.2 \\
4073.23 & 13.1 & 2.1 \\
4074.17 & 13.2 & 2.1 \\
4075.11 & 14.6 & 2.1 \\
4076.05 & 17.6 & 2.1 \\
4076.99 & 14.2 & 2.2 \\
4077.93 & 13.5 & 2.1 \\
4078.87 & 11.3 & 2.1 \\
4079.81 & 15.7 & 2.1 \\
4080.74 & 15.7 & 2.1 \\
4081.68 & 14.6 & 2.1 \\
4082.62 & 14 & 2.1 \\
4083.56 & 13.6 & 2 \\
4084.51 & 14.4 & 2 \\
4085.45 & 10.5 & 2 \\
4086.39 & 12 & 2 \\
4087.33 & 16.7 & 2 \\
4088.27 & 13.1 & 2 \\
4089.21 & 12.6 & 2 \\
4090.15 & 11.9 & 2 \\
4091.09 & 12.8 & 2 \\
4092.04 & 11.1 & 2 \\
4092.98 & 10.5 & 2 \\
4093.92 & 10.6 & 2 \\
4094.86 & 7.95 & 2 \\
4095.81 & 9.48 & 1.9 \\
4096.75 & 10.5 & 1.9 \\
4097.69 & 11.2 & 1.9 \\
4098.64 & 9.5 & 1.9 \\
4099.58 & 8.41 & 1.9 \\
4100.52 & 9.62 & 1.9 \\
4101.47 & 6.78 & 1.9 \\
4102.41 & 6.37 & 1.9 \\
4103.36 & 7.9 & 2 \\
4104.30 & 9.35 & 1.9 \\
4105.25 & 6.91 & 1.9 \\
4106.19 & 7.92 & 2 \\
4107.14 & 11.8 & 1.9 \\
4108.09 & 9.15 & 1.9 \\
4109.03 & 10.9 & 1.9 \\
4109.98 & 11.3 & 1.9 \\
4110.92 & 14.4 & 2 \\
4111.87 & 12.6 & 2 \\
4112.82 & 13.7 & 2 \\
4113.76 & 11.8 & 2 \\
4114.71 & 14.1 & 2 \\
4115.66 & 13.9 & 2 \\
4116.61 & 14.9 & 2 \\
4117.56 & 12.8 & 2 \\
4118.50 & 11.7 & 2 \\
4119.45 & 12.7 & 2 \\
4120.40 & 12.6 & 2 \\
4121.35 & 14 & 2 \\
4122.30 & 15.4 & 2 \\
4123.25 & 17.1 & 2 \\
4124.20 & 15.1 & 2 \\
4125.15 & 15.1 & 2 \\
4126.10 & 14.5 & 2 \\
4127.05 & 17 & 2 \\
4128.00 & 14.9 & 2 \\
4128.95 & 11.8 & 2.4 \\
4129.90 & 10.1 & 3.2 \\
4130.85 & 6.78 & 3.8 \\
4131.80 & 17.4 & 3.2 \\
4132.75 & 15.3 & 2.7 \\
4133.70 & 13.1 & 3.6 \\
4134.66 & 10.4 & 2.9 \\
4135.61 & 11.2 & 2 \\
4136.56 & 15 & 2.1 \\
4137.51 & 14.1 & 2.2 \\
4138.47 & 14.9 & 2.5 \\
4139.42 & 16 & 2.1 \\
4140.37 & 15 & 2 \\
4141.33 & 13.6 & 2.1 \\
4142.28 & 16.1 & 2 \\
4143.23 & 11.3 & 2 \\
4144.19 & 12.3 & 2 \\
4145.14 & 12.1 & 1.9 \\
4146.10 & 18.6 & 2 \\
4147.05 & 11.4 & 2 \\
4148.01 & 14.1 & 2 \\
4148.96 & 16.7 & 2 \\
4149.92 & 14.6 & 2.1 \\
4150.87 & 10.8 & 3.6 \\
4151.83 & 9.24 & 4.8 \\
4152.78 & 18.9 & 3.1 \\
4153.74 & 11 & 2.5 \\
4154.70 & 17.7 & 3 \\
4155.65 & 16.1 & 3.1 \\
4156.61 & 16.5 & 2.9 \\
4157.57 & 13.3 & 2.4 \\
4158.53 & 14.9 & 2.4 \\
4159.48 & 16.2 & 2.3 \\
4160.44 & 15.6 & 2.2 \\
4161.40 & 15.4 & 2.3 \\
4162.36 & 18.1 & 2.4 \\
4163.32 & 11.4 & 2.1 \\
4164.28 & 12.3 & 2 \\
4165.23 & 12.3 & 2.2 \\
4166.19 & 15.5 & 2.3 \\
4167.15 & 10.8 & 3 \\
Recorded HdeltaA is 8.0 angstroms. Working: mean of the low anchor 14.7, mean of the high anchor 13.9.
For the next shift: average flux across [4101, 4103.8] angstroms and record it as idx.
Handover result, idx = 7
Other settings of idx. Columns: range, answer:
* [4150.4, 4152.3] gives 10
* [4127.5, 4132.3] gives 12.3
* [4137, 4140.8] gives 15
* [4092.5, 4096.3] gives 9.65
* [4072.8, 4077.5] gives 14.5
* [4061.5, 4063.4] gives 15.8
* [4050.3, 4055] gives 14.3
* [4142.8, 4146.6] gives 13.6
